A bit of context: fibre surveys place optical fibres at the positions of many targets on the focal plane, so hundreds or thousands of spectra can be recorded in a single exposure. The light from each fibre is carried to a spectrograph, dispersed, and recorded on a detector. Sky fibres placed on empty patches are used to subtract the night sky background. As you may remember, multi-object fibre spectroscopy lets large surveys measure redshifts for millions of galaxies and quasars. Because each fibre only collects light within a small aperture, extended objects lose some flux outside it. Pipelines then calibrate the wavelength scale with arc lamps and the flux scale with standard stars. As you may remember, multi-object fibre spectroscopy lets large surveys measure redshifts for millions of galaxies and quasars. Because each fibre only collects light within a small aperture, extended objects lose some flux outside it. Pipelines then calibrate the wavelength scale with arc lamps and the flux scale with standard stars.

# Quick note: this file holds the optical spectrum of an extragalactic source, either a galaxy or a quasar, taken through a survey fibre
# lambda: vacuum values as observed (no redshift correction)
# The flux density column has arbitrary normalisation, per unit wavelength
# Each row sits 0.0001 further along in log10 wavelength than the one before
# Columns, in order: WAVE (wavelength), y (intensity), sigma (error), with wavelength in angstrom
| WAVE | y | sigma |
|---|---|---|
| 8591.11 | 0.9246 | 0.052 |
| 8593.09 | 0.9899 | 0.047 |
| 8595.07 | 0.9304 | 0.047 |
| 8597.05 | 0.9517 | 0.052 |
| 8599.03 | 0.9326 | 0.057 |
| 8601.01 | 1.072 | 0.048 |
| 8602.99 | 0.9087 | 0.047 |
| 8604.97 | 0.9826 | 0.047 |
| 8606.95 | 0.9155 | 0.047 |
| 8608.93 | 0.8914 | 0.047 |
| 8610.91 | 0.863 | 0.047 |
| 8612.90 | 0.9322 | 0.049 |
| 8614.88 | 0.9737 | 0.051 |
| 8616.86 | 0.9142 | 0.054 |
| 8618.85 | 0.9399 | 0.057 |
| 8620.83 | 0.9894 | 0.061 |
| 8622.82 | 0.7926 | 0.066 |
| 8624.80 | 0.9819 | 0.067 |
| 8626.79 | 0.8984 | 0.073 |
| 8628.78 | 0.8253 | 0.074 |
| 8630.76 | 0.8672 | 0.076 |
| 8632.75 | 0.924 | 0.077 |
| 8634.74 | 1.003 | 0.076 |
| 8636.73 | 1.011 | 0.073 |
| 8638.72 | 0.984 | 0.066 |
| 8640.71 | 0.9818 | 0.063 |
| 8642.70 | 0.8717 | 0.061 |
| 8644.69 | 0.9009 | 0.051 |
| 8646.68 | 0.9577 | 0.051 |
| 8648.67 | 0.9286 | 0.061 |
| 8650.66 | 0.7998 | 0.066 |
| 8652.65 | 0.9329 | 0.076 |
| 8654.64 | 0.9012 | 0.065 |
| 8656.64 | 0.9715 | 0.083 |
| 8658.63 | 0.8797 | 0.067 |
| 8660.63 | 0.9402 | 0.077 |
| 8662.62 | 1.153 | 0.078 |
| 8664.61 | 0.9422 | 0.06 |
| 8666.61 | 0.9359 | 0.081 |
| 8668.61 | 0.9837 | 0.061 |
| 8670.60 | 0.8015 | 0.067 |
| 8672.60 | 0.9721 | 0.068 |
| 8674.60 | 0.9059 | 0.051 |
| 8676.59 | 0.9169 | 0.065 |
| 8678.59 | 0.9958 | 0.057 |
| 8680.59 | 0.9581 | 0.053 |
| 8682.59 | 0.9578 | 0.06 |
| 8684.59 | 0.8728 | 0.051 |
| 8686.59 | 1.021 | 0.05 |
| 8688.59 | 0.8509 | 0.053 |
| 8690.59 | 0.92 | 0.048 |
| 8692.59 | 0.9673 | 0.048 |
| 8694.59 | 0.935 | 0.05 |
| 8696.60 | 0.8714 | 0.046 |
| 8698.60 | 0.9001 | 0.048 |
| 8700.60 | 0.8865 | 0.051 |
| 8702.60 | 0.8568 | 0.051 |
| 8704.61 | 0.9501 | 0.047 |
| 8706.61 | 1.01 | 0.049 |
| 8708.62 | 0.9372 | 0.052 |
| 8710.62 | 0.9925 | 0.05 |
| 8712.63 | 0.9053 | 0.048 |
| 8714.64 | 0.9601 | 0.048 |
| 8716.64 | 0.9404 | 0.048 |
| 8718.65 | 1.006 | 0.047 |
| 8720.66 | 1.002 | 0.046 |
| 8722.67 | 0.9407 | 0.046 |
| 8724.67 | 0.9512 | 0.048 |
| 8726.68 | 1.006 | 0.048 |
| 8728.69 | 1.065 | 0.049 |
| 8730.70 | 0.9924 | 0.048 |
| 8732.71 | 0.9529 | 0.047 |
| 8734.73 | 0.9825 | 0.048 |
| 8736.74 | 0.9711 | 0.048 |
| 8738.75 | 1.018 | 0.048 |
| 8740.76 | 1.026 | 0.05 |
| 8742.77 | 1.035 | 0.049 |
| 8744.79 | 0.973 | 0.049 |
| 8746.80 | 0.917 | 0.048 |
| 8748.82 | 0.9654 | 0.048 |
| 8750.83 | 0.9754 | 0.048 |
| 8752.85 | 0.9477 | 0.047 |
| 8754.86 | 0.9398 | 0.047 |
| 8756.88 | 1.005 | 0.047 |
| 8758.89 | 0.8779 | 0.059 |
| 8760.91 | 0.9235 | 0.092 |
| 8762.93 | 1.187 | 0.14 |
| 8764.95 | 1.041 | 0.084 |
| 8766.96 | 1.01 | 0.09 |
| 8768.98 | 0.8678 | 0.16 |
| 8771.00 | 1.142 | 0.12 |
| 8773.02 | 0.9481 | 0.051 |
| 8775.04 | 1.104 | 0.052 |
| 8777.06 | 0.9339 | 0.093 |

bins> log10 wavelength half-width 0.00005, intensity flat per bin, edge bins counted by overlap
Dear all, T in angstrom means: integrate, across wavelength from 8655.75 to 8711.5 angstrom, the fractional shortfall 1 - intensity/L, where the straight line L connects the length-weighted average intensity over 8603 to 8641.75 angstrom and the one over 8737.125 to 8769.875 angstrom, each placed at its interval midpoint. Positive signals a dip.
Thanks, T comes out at 0.9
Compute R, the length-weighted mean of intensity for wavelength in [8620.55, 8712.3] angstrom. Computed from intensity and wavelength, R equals 0.931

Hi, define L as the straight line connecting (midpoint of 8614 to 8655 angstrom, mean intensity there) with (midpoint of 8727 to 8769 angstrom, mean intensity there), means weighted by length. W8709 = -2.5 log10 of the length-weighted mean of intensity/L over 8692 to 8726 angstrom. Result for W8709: 0.026 mag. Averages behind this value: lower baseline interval 0.923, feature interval 0.942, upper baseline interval 0.988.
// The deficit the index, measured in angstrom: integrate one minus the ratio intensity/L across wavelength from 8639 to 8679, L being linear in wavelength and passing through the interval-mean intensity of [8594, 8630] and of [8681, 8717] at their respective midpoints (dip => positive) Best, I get -0.2 angstrom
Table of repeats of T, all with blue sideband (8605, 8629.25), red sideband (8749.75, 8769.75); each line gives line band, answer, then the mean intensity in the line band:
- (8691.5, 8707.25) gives 0.52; 0.92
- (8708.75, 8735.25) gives -0.36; 0.975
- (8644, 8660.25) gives 0.35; 0.91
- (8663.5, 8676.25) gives 0.18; 0.926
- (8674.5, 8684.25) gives -0.03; 0.946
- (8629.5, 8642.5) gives -0.43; 0.953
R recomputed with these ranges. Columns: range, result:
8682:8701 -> 0.919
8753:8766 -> 0.993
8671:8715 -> 0.931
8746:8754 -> 0.952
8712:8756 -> 0.977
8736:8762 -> 0.968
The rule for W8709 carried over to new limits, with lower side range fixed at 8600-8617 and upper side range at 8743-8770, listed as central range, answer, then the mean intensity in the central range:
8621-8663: 0.03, 0.927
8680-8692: 0.03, 0.93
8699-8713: 0.03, 0.934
